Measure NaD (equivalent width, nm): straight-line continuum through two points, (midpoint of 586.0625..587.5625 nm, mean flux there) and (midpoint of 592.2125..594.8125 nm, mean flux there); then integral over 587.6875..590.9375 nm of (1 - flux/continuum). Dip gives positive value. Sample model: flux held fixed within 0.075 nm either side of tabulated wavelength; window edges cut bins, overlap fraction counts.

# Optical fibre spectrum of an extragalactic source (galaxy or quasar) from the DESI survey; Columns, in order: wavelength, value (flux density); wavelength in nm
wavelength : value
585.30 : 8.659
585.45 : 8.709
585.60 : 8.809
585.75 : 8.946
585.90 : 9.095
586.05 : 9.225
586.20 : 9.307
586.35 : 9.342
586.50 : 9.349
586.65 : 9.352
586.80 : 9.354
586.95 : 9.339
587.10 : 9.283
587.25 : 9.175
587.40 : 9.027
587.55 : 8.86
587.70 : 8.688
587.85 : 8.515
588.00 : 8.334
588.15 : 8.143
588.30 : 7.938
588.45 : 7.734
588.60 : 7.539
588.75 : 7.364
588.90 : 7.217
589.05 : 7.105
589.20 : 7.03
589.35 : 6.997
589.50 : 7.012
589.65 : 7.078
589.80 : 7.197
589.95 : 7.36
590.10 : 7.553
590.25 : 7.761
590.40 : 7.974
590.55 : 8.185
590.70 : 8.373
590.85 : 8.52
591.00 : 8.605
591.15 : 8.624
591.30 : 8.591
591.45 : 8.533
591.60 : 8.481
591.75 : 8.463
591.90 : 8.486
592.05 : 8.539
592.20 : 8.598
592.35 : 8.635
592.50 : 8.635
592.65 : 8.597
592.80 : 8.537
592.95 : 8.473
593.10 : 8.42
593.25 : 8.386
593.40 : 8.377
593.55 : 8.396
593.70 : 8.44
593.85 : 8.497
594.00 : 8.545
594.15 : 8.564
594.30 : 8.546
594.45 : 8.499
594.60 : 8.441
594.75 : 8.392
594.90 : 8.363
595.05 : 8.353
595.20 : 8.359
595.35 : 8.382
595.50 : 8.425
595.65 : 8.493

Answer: 0.46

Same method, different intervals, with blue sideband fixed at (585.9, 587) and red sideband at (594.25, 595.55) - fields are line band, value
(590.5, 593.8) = 0.08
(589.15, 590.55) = 0.25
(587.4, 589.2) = 0.23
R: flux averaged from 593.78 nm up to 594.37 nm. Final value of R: 8.54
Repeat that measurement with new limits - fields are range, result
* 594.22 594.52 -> 8.52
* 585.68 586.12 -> 9.09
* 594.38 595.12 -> 8.41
